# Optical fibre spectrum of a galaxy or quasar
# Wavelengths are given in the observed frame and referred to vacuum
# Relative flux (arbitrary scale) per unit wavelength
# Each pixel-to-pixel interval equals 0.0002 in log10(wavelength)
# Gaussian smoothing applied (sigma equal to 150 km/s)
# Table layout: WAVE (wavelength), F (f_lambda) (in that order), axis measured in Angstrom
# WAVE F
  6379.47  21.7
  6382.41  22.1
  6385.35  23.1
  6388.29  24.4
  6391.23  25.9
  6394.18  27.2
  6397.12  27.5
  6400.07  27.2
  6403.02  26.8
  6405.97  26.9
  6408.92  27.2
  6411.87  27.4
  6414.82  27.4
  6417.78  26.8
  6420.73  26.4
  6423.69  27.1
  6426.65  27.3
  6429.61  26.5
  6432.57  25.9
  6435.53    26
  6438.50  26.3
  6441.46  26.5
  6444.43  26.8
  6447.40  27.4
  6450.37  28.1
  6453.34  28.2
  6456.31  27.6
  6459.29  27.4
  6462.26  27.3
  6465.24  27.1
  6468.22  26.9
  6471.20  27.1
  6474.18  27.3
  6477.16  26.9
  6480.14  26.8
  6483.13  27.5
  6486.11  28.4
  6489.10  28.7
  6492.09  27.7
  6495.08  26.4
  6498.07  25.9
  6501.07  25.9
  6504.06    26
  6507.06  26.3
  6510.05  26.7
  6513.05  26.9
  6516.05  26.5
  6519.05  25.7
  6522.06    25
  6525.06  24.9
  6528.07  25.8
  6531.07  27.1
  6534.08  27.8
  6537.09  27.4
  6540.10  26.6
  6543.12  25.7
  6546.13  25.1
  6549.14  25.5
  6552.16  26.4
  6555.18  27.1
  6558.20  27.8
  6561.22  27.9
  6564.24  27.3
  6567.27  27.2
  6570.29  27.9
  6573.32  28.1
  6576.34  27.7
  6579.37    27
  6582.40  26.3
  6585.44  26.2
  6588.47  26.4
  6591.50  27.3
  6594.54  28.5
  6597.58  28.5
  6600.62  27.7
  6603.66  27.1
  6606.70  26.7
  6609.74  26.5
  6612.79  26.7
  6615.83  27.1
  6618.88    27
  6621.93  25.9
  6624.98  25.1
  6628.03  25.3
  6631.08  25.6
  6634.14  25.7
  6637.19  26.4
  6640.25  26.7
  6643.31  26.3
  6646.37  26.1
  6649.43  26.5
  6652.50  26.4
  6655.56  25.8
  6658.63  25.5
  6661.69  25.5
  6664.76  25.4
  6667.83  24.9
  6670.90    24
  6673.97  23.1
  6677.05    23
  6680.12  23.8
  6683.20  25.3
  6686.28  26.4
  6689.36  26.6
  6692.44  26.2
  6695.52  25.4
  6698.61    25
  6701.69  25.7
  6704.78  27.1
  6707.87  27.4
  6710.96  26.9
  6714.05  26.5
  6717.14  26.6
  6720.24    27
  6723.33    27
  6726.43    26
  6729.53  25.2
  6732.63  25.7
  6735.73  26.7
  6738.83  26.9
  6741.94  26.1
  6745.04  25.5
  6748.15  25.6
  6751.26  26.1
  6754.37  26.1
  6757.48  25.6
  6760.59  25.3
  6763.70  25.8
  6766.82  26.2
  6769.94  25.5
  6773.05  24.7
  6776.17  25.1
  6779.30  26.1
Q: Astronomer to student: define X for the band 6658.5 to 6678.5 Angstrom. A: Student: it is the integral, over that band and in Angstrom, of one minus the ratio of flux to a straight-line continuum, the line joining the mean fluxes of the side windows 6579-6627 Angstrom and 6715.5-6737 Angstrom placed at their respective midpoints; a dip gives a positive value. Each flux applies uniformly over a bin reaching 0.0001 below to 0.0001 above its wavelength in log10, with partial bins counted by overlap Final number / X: 1.62 Angstrom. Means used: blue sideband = 26.9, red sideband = 26.3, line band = 24.4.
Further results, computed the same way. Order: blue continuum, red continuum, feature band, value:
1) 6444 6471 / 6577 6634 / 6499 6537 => 1.2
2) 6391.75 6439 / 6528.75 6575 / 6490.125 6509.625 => 0.4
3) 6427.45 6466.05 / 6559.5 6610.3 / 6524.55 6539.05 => 0.3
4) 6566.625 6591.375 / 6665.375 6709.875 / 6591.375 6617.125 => -0.6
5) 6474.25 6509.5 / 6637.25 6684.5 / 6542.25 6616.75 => -2.8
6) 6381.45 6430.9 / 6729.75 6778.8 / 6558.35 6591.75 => -1.5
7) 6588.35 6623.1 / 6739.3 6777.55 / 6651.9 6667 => 0.6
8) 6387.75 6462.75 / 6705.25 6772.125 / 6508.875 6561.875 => 0.5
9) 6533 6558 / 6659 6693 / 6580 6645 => -2.4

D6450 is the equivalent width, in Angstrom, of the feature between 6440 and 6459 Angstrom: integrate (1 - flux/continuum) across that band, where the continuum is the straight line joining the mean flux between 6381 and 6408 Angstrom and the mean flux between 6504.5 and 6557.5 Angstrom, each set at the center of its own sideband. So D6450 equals -1.1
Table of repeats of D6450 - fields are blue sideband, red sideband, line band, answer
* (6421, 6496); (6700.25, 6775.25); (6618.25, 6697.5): 2.7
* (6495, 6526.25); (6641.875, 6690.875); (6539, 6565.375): -0.8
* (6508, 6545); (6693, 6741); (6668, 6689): 1.5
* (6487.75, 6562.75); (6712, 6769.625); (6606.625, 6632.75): 0.1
